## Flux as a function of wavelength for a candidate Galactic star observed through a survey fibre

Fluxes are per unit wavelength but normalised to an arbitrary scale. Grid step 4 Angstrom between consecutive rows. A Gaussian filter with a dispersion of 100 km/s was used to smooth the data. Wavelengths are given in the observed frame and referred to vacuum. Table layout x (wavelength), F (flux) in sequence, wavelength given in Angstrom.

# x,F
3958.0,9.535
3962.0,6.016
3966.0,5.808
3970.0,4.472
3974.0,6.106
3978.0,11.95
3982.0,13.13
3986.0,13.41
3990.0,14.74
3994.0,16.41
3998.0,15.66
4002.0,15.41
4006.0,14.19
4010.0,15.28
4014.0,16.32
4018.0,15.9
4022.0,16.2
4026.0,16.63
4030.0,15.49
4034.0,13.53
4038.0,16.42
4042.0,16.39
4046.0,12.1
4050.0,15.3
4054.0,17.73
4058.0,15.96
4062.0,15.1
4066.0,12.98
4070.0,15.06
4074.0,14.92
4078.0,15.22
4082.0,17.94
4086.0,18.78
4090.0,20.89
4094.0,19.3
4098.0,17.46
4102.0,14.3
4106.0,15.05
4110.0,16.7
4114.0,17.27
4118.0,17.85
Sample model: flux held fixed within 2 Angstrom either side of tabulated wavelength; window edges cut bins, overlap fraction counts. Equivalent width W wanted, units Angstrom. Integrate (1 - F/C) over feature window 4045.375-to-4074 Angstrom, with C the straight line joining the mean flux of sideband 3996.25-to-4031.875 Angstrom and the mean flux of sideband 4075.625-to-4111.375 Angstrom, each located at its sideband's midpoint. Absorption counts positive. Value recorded 2.7 Angstrom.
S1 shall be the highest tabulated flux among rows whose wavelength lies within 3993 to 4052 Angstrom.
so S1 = 16.63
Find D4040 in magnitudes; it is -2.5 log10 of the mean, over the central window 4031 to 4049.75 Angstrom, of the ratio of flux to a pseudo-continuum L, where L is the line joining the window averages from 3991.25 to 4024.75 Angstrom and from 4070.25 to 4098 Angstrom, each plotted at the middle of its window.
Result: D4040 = 0.12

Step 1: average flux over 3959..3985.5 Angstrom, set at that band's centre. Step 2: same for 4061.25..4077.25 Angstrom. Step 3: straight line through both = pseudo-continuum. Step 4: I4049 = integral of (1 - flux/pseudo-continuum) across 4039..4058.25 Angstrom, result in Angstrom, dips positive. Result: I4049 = -3.4 Angstrom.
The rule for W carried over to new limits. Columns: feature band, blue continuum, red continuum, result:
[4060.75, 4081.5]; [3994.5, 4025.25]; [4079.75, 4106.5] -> 2.8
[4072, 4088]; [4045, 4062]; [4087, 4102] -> 0.7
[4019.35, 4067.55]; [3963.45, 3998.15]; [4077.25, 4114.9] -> -3.2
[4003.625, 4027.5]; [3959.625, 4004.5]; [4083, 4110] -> -4.8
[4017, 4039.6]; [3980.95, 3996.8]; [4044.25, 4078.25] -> -1.4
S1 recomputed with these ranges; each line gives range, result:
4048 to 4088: 18.78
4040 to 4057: 17.73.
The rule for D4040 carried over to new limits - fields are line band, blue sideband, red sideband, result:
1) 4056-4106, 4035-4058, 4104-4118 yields -0.02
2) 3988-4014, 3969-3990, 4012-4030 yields -0.15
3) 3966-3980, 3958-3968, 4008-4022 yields 0.18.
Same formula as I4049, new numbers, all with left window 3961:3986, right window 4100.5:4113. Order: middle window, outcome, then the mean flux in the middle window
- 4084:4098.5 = -4.5 Angstrom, 19.3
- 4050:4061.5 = -3.2 Angstrom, 16.3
